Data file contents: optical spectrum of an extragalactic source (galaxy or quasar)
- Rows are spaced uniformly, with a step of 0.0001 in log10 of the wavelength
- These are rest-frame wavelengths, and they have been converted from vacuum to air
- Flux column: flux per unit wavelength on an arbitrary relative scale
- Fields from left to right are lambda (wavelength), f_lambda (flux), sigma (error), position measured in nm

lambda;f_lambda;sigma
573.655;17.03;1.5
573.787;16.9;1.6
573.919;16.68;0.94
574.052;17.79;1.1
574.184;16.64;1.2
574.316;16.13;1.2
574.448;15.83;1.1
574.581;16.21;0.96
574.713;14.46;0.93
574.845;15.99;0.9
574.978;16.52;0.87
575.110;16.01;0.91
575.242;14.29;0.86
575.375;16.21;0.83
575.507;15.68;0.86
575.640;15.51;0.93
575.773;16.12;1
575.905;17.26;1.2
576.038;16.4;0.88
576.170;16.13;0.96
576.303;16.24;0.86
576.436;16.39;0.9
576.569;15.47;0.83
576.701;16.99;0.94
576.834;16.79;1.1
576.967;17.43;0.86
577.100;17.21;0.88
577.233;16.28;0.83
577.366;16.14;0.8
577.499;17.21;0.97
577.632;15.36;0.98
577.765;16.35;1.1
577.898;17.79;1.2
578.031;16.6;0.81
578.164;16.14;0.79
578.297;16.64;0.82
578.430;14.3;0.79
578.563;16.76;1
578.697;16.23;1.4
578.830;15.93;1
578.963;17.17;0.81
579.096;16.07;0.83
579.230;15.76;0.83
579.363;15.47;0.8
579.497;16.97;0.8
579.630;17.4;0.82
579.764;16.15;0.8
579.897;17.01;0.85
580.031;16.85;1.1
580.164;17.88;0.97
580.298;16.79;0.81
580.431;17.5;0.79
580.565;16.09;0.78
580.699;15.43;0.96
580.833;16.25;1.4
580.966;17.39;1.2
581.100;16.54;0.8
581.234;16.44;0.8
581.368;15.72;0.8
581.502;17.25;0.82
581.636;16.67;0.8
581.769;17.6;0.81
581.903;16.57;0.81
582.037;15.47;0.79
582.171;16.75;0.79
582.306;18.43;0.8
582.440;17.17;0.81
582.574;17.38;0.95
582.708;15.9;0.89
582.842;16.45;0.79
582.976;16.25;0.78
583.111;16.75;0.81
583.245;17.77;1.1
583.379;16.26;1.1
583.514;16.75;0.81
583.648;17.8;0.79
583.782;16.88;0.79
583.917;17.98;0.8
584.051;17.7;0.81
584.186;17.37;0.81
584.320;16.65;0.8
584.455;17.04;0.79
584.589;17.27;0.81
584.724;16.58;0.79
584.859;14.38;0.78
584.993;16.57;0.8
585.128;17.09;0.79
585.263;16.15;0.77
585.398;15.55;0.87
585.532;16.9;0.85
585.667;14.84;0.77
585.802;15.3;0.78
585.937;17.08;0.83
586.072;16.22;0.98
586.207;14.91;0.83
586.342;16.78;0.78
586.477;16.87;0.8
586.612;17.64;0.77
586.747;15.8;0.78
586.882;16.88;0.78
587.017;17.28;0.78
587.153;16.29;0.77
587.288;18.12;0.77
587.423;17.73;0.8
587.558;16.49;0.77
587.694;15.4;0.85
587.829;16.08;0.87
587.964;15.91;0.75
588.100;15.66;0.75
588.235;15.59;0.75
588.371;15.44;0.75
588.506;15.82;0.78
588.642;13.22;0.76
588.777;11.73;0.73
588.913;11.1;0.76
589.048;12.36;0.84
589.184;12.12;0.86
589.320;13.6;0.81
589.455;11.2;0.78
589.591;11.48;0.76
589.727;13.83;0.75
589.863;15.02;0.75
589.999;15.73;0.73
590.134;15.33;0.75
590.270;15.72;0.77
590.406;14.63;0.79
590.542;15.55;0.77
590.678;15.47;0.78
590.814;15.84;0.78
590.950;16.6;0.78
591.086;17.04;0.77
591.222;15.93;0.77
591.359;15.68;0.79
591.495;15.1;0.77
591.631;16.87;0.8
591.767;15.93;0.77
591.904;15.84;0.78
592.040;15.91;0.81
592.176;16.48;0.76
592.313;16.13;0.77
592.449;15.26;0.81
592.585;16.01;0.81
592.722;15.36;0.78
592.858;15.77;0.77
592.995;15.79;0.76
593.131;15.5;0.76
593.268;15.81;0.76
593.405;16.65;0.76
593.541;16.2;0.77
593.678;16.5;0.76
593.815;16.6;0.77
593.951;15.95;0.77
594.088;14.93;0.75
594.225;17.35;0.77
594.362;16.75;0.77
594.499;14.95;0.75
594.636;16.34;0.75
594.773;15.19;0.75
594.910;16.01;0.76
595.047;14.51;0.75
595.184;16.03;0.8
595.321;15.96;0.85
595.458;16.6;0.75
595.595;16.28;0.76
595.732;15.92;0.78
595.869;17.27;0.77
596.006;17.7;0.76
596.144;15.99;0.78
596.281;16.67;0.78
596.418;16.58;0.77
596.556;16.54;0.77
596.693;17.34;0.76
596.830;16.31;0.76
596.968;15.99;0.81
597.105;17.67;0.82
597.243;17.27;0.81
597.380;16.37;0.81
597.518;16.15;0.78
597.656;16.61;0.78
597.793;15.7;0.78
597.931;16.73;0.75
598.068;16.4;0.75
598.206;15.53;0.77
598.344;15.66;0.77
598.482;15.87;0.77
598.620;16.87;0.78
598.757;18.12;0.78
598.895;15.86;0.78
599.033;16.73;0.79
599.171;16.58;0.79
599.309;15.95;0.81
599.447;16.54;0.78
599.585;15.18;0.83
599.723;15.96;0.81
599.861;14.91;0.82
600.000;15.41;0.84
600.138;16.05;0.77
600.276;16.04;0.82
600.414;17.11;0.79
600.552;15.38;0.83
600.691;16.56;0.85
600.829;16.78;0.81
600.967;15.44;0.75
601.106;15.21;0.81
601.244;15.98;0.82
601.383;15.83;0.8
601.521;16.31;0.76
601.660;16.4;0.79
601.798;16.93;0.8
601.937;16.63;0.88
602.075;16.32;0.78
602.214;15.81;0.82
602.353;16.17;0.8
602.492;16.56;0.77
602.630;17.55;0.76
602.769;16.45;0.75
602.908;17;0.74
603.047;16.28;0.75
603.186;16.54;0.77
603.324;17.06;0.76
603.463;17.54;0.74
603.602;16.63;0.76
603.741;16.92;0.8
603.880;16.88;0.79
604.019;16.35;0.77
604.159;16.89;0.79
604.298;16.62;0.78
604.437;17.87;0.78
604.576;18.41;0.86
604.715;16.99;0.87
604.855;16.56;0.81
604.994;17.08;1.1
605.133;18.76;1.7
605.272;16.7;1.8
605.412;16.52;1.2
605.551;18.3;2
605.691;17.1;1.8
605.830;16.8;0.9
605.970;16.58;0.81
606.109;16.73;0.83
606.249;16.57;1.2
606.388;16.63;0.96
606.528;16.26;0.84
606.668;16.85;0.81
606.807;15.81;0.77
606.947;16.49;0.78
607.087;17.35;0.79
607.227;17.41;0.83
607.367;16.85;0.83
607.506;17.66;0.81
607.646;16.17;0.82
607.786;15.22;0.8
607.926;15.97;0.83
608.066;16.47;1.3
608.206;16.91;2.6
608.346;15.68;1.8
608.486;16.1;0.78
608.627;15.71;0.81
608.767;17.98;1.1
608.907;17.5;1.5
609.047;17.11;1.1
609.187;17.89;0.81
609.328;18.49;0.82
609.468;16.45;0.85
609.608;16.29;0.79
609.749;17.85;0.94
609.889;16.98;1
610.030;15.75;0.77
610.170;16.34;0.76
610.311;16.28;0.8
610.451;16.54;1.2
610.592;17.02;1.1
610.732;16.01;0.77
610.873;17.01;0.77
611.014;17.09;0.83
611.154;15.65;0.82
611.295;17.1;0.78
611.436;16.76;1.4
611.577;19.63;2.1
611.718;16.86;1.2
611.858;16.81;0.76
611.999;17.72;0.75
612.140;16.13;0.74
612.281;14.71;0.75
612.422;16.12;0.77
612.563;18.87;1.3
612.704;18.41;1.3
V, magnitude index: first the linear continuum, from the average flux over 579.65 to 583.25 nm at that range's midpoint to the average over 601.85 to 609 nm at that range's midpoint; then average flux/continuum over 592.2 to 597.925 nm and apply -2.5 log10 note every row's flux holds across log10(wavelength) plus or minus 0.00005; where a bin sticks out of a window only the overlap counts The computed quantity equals 0.04 mag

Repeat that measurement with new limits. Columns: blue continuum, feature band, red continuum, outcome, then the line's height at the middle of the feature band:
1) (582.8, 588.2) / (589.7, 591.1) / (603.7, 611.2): 0.08 mag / 16.6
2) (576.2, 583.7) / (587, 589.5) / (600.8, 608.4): 0.13 mag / 16.6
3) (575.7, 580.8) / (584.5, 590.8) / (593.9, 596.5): 0.06 mag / 16.3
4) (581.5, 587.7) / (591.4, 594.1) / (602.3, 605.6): 0.06 mag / 16.8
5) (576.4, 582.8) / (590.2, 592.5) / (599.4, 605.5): 0.05 mag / 16.6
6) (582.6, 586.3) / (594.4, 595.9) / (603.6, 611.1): 0.05 mag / 16.7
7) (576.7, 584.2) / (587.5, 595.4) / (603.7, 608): 0.10 mag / 16.8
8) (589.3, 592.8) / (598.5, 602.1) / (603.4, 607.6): 0.01 mag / 16.4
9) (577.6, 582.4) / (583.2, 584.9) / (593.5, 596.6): -0.03 mag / 16.5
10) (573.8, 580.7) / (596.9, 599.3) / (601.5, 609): 0.01 mag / 16.7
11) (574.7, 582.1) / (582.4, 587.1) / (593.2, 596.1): -0.02 mag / 16.3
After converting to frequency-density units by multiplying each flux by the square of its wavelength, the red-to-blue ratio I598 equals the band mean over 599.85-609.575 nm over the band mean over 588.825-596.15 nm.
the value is 1.12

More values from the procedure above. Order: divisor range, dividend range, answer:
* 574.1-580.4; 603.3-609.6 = 1.14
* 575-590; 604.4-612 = 1.14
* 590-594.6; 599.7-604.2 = 1.06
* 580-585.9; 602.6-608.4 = 1.09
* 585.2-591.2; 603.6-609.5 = 1.17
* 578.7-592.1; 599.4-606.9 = 1.10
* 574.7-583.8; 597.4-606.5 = 1.08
